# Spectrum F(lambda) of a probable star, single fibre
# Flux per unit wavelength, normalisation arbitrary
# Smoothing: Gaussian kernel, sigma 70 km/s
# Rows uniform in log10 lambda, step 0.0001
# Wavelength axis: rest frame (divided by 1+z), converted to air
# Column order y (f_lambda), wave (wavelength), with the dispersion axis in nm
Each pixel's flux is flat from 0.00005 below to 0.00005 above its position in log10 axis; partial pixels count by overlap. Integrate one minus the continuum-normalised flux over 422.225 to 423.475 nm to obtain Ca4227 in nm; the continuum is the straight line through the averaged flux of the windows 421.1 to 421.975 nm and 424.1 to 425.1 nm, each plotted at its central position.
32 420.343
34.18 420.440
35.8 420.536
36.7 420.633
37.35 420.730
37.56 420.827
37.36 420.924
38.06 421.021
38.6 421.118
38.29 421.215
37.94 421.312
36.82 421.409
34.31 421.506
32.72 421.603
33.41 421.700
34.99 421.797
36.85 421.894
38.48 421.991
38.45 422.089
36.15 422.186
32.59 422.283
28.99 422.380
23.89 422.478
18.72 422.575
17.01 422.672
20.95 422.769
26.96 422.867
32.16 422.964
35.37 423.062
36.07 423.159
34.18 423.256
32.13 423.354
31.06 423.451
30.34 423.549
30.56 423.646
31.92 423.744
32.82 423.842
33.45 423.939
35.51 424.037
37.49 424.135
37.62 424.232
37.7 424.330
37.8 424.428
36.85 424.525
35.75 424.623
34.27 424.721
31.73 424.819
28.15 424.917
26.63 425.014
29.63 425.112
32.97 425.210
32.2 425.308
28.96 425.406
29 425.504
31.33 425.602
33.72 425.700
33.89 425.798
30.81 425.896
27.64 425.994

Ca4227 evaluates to 0.24 nm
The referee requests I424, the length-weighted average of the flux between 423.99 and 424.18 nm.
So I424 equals 36.4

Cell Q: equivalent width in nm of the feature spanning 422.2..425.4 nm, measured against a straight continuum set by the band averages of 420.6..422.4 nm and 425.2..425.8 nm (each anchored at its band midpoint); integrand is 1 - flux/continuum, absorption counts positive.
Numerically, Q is 0.19 nm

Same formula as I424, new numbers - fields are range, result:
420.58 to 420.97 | 37.2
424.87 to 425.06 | 27.5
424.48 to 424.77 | 35.5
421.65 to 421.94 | 35.1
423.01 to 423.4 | 34.4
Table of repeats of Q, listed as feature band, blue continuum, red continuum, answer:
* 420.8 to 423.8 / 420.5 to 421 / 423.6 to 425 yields 0.267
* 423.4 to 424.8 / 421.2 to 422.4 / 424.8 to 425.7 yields -0.111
